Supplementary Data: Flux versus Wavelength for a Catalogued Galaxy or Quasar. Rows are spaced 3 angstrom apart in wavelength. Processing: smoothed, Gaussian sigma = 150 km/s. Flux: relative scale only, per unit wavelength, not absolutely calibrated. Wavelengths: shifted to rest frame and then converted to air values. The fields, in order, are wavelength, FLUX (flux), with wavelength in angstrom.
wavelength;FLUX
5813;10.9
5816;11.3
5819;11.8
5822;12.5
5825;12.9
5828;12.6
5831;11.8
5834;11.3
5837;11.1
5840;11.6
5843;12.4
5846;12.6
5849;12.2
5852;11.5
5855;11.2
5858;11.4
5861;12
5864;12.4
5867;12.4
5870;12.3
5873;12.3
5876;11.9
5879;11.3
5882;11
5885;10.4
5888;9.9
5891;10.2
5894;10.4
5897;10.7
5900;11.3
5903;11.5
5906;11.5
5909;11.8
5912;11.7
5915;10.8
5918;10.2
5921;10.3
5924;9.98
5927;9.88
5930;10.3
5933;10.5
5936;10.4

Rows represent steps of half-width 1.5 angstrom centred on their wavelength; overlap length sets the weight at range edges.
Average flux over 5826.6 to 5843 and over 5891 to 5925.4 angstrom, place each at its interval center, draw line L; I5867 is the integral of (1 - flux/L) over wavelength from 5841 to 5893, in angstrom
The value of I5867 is -1.02 angstrom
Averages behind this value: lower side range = 11.7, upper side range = 10.9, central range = 11.6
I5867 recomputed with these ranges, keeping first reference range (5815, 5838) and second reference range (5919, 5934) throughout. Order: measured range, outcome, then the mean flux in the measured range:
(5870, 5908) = -0.88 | 11.1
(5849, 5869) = -0.86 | 11.9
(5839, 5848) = -0.46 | 12.2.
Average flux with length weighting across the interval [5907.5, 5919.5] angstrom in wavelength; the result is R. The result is 11.1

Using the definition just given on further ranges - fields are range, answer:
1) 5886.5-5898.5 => 10.3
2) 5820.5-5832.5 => 12.5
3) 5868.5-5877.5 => 12.2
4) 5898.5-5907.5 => 11.4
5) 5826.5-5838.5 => 11.7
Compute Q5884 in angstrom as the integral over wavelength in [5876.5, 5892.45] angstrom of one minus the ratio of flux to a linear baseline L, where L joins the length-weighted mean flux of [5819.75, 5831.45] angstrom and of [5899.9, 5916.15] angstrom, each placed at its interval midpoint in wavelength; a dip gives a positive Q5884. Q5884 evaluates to 1.5 angstrom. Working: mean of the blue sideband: 12.5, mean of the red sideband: 11.5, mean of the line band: 10.6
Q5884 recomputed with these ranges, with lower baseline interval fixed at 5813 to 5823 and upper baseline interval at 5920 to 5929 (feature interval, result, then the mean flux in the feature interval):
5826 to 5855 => -1.4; 11.9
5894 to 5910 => -1.3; 11.3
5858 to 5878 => -2.2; 12.1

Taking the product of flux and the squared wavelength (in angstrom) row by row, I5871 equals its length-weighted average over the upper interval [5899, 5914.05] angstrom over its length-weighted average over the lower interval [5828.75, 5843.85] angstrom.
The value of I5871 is 1.01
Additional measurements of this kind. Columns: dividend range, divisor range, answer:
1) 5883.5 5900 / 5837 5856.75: 0.89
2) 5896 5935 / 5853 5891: 0.95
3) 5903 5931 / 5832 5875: 0.92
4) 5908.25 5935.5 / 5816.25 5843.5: 0.91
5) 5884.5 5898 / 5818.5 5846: 0.87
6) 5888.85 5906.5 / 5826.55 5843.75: 0.94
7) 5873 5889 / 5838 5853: 0.93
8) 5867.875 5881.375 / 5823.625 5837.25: 1.01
